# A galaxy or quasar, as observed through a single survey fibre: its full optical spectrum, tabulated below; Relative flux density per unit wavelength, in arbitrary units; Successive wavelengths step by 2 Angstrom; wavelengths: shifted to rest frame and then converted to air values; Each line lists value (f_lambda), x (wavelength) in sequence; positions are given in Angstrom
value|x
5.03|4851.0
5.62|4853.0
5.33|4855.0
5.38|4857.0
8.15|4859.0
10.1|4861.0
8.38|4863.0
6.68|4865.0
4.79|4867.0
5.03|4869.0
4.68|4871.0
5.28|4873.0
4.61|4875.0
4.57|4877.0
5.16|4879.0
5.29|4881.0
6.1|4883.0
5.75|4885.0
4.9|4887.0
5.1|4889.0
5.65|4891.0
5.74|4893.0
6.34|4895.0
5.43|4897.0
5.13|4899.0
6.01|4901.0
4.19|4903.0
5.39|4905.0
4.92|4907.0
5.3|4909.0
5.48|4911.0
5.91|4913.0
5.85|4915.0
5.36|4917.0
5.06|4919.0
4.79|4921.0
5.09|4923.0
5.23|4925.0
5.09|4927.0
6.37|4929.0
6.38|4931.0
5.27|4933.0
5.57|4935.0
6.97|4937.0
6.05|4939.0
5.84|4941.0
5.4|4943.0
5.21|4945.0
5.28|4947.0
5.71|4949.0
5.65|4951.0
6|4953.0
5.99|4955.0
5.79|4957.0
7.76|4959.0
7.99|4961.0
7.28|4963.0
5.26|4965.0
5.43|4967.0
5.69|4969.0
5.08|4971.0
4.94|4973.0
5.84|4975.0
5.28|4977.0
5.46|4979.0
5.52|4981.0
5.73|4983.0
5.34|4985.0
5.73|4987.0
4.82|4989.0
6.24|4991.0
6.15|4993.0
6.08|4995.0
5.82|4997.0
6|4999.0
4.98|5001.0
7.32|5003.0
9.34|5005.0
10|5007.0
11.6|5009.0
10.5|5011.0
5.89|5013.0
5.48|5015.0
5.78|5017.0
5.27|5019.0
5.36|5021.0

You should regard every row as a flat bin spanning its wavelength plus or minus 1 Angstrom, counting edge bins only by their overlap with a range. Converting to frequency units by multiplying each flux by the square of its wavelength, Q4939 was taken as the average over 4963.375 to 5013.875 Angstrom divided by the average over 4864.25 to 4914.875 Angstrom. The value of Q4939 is 1.3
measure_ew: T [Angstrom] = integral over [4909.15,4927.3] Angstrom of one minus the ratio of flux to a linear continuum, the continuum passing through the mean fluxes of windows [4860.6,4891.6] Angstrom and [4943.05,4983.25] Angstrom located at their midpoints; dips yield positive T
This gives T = 1.34 Angstrom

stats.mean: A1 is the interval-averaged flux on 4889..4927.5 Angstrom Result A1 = 5.36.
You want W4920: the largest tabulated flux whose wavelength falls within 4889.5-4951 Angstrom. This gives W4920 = 6.97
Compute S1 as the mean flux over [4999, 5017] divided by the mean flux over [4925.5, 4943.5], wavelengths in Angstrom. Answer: 1.3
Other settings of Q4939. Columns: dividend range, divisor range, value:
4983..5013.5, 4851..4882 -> 1.26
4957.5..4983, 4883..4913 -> 1.13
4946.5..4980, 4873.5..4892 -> 1.17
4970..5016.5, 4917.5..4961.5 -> 1.14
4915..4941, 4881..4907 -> 1.05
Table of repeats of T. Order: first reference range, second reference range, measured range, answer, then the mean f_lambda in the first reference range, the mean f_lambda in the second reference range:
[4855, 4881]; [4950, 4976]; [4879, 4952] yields 6.2 Angstrom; 6.01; 6.05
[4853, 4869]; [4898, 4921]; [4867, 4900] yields 4.2 Angstrom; 6.77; 5.3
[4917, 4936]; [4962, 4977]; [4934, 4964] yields -3.5 Angstrom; 5.42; 5.62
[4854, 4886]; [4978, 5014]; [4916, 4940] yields 2.8 Angstrom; 5.96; 6.81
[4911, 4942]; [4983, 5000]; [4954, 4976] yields -1.4 Angstrom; 5.65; 5.77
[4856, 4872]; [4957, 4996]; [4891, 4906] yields 2.2 Angstrom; 6.65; 5.87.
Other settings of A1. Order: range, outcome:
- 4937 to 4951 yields 5.69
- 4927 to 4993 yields 5.83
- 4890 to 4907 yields 5.45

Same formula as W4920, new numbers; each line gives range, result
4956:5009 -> 11.6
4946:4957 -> 6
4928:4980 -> 7.99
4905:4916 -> 5.91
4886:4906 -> 6.34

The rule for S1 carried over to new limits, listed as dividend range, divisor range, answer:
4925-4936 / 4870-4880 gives 1.17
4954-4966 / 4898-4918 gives 1.25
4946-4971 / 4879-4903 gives 1.11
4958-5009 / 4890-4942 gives 1.14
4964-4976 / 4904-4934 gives 0.99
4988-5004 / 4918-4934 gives 1.10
